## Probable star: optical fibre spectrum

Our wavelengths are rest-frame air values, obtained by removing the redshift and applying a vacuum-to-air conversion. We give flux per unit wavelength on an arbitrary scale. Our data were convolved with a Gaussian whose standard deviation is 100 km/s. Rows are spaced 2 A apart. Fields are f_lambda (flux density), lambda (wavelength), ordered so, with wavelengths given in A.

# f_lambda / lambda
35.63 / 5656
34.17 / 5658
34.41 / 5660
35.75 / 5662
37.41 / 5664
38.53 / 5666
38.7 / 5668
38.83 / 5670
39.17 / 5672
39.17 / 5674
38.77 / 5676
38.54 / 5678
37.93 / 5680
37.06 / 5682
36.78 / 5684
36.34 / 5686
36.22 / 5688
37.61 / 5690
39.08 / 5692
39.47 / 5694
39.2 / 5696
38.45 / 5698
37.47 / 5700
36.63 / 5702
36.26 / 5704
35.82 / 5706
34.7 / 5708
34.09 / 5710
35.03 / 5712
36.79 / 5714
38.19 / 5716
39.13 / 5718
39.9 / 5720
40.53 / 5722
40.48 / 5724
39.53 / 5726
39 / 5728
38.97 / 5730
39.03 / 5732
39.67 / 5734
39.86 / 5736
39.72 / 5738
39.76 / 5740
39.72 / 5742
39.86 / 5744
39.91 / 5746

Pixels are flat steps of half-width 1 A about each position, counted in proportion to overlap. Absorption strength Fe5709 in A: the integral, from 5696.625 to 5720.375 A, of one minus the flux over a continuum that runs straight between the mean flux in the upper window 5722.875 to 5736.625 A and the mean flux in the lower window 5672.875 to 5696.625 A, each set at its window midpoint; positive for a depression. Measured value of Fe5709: 1.2 A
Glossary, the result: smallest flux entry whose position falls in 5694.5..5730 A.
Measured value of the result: 34.09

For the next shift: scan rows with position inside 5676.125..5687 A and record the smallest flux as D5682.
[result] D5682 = 36.34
